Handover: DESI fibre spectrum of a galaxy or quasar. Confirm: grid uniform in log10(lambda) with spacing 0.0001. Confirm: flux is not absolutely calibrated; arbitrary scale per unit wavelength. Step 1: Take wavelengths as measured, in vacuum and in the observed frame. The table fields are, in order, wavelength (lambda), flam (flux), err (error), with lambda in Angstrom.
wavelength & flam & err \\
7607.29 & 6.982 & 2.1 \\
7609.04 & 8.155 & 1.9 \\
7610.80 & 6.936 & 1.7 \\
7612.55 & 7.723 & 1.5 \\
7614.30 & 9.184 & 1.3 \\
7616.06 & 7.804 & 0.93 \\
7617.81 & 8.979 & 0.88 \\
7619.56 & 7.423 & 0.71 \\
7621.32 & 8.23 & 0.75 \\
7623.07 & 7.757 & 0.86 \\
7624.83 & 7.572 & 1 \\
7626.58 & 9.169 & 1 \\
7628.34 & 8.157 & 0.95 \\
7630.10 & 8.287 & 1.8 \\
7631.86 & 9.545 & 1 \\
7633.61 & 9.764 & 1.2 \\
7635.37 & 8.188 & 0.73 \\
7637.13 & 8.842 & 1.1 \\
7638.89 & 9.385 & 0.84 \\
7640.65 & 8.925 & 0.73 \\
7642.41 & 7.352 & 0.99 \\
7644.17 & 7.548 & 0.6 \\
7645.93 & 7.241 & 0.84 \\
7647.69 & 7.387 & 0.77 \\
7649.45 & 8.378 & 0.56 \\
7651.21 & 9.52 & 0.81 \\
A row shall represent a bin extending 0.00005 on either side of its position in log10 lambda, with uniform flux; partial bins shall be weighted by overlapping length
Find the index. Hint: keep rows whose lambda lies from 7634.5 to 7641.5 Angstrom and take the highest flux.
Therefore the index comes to 9.385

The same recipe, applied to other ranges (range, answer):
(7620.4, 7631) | 9.169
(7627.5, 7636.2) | 9.764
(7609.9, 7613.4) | 7.723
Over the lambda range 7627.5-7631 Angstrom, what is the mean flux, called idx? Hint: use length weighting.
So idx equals 8.22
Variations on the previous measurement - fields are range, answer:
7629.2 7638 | 8.92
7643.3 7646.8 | 7.4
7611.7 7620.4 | 8.23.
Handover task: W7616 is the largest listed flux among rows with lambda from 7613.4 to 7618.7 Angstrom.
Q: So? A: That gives 9.184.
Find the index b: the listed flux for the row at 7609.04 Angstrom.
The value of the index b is 8.155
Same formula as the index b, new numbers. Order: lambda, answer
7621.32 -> 8.23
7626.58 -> 9.169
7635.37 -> 8.188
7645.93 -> 7.241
